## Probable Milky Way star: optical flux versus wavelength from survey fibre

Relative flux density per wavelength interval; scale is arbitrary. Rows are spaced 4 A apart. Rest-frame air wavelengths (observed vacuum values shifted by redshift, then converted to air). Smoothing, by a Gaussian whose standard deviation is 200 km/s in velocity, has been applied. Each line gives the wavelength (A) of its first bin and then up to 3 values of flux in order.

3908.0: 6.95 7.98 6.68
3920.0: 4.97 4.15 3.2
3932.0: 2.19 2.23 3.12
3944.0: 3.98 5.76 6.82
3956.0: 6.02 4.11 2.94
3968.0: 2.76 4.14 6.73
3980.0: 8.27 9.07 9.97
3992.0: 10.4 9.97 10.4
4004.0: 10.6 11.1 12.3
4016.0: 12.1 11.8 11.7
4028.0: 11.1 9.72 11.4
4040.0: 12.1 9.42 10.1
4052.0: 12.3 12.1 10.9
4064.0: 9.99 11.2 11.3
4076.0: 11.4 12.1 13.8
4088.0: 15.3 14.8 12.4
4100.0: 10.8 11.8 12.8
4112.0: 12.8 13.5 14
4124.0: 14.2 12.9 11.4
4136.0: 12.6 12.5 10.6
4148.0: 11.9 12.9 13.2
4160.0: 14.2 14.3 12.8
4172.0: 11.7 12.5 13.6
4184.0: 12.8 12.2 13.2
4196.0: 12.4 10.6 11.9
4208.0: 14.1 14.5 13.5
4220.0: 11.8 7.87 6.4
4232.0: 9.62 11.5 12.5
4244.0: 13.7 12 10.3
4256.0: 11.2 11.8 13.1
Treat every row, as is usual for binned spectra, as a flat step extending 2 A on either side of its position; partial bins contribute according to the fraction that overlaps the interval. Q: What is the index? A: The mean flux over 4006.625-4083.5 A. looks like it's 11.3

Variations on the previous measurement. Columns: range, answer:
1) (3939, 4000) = 6.46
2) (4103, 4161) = 12.7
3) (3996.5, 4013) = 10.9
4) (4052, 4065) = 11.3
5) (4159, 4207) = 12.7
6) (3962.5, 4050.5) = 9.51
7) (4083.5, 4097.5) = 14.2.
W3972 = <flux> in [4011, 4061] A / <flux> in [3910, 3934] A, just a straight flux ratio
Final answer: 2.32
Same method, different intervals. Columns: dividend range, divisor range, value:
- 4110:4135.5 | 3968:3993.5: 1.72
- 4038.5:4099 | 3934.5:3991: 2.15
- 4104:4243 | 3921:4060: 1.53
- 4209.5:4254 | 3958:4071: 1.17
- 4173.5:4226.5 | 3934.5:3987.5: 2.35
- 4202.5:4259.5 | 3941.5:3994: 1.85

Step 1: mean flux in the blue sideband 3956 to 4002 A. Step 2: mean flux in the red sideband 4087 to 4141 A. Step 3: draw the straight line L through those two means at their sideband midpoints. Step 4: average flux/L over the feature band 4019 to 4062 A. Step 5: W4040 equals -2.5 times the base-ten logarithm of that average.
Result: -0.15 mag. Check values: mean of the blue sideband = 7.11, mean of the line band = 11.1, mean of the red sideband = 13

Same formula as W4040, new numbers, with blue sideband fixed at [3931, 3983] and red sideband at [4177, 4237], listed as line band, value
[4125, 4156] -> -0.236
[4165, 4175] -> -0.167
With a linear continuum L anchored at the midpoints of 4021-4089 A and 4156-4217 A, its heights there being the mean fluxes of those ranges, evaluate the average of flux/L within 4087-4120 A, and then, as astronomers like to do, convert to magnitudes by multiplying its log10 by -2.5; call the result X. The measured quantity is -0.09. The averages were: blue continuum 11.5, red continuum 13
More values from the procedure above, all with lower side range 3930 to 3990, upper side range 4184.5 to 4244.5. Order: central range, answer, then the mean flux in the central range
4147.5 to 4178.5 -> -0.245 mag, 13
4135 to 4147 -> -0.204 mag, 11.8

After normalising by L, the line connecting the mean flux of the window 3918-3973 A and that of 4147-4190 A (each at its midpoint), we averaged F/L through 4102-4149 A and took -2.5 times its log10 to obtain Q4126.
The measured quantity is -0.13 mag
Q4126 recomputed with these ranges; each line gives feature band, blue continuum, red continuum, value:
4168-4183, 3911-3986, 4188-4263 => -0.21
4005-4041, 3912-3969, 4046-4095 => -0.23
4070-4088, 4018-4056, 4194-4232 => -0.12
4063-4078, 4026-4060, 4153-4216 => 0.03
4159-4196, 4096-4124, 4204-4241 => -0.10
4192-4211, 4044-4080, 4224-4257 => -0.16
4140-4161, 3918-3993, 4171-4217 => -0.10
